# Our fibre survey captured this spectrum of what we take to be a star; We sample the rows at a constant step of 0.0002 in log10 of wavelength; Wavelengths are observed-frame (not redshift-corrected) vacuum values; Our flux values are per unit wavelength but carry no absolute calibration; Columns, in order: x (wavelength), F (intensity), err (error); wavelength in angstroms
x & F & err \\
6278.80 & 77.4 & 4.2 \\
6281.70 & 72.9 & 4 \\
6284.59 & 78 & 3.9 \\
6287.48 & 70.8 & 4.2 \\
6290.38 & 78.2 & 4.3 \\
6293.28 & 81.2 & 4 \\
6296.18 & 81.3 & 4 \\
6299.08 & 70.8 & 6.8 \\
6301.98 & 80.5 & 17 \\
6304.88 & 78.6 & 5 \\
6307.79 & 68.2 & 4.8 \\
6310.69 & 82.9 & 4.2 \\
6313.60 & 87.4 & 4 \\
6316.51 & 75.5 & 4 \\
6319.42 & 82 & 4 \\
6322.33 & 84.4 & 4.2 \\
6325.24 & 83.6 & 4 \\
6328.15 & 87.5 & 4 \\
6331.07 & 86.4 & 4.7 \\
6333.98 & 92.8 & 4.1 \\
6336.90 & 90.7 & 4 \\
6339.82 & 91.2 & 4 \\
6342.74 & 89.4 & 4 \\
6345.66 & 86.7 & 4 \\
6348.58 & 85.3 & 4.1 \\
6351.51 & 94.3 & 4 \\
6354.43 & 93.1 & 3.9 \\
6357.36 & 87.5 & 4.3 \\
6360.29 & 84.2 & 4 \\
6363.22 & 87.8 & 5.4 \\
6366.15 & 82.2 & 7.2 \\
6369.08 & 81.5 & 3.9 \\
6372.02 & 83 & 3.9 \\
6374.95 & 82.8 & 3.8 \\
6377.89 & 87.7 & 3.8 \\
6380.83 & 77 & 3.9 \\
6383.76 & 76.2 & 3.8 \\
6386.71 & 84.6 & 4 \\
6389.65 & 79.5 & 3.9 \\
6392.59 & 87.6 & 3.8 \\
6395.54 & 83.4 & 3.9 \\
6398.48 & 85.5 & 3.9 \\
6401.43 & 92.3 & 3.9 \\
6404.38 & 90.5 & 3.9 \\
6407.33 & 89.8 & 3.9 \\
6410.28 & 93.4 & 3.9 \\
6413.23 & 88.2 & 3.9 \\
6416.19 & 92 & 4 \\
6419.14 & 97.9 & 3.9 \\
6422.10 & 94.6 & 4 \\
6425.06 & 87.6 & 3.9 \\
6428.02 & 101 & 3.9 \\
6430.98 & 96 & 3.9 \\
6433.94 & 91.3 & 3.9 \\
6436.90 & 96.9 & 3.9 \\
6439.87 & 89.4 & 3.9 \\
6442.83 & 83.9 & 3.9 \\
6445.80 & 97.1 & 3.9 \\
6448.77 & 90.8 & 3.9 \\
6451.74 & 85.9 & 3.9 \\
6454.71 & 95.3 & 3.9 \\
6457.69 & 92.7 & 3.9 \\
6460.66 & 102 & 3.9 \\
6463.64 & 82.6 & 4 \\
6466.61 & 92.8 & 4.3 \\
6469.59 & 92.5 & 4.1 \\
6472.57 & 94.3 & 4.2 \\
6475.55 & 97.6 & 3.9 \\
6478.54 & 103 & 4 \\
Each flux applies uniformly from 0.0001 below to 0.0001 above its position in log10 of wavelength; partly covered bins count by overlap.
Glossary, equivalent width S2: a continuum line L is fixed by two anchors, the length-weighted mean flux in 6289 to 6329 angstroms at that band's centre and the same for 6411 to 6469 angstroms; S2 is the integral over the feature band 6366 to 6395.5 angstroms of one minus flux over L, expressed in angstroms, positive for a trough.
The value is 1.6 angstroms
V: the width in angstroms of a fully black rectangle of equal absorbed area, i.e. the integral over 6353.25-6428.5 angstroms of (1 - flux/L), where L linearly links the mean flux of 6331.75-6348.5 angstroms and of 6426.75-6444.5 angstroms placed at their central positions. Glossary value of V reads 3.6 angstroms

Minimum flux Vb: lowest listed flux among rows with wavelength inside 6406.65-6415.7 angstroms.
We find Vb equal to 88.2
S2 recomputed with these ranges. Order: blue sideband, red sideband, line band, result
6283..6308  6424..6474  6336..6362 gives -2.2 angstroms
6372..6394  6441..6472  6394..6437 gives -2.7 angstroms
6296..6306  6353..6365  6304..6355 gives -1.8 angstroms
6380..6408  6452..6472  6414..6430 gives -1.2 angstroms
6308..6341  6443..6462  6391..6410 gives 0.3 angstroms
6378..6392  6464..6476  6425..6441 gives -1.2 angstroms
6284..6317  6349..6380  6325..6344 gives -1.6 angstroms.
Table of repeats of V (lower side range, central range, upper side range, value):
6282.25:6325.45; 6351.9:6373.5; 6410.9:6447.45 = -0.2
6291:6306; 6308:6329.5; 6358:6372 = -0.6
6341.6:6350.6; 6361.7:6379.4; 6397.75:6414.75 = 0.9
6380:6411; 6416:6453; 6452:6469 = -1.3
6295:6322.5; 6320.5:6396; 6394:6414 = -1.6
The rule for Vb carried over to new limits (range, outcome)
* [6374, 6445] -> 76.2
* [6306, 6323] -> 68.2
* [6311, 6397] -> 75.5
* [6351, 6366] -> 84.2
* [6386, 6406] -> 79.5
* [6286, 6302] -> 70.8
